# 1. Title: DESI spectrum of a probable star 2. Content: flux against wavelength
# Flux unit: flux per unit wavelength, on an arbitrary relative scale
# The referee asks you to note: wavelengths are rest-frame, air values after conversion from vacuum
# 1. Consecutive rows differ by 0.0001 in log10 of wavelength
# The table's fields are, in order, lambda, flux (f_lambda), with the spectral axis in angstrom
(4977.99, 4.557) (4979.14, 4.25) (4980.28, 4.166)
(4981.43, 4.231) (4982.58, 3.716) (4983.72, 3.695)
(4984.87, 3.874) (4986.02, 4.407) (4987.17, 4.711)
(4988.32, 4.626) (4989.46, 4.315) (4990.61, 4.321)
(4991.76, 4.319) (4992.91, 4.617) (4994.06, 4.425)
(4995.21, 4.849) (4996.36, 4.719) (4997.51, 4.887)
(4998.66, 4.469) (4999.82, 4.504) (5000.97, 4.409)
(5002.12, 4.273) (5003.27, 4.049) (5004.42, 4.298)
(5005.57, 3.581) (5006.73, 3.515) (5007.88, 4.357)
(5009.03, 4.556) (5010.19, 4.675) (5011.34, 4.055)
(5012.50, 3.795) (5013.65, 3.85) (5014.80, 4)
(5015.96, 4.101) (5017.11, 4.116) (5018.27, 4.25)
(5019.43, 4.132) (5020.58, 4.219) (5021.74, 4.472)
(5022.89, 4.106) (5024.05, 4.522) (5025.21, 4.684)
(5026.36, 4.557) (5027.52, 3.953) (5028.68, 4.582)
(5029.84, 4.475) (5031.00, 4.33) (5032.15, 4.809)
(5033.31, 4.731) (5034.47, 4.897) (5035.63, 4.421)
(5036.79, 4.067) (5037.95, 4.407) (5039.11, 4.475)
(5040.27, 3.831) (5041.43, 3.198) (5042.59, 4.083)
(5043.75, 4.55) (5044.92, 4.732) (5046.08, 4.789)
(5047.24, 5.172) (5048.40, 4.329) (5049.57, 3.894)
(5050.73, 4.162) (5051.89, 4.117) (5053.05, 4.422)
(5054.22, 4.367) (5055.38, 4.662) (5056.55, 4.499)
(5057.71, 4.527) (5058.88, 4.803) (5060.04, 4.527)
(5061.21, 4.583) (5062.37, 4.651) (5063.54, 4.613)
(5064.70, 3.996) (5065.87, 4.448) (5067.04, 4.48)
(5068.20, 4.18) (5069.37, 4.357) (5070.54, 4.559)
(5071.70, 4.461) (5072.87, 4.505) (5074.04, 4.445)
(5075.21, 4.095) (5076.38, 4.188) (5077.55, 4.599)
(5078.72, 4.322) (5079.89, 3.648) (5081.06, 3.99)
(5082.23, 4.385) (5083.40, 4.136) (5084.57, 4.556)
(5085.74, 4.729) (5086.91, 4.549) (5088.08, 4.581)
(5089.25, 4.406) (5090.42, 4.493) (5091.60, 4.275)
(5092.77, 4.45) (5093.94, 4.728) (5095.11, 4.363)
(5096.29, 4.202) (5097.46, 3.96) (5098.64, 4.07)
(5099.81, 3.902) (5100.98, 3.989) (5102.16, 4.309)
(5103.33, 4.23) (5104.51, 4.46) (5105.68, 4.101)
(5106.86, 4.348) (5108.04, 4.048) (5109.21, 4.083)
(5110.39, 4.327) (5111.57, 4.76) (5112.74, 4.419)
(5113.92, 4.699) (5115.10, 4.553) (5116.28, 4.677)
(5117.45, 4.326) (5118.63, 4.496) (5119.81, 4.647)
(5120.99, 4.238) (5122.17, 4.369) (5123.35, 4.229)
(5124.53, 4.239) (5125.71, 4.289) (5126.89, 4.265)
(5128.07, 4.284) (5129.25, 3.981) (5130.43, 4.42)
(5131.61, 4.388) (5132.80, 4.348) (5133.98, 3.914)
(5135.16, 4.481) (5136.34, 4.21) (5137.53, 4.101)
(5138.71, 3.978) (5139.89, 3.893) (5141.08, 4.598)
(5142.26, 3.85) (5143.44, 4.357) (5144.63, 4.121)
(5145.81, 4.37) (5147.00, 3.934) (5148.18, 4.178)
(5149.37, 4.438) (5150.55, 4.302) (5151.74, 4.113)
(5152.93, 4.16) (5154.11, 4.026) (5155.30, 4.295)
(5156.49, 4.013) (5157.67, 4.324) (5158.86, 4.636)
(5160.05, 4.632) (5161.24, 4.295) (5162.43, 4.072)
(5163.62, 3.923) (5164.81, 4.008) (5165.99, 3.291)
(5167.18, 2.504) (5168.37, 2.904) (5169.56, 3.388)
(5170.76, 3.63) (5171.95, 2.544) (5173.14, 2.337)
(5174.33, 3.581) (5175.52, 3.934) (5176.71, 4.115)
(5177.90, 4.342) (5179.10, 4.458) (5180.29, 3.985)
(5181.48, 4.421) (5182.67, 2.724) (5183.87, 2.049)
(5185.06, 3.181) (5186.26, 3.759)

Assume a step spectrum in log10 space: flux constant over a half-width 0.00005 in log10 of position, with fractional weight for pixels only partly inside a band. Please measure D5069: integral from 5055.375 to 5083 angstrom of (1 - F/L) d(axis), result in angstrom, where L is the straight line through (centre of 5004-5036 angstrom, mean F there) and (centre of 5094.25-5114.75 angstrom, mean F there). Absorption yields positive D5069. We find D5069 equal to -0.8 angstrom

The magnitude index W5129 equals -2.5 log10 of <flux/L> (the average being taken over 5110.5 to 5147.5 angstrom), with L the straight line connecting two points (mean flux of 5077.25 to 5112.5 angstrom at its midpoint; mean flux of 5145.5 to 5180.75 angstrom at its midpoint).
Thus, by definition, -0.05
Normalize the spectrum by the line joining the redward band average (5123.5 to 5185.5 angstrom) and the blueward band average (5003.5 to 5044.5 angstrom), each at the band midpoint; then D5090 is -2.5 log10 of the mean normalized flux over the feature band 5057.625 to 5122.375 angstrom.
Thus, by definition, -0.071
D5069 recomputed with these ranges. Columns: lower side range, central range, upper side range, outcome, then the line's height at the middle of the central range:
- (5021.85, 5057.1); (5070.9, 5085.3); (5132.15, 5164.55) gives 0.1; 4.33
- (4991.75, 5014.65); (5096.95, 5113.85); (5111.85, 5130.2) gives 0.6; 4.38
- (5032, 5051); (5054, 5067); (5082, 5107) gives -0.5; 4.36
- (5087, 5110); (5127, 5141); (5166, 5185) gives -1.2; 3.86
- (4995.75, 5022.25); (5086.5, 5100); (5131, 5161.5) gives -0.4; 4.23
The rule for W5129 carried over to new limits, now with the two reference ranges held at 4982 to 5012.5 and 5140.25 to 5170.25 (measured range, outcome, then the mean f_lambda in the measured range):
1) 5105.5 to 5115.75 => -0.07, 4.38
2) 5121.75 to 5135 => -0.05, 4.25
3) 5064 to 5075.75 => -0.05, 4.36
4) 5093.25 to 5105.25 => -0.03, 4.22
